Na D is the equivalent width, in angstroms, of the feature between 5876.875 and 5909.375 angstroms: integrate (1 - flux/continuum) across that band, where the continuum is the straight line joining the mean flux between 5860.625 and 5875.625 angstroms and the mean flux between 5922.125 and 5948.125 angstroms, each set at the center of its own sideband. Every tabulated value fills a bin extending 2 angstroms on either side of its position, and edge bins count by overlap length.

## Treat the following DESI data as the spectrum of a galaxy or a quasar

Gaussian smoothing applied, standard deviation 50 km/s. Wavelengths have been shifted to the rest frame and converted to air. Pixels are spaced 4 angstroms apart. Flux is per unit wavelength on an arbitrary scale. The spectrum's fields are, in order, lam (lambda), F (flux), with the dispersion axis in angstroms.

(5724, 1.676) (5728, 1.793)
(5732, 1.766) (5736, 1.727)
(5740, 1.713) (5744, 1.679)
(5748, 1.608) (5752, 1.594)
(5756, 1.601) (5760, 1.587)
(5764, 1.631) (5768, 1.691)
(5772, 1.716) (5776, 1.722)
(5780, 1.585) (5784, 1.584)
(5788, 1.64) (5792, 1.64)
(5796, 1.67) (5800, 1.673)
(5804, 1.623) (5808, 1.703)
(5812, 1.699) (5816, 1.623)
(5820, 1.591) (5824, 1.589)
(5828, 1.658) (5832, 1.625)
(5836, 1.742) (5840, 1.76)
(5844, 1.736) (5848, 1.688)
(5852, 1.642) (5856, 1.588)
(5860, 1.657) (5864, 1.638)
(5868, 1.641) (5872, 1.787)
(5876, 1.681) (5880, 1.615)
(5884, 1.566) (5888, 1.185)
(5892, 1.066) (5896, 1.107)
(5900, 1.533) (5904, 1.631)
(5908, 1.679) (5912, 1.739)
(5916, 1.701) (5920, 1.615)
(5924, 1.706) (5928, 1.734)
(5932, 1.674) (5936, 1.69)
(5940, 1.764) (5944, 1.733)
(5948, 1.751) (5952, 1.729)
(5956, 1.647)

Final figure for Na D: 5.2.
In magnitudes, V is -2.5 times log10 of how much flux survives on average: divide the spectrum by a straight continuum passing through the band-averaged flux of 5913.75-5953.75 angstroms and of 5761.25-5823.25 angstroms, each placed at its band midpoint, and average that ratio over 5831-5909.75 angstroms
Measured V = 0.07 mag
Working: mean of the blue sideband 1.65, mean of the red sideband 1.71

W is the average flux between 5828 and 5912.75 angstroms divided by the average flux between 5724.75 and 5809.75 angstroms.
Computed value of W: 1.0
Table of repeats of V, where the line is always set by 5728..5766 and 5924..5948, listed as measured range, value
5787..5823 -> 0.020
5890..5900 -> 0.406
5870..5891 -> 0.108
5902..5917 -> 0.017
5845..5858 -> 0.031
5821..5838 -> 0.025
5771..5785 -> 0.014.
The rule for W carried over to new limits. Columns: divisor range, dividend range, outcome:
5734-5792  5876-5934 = 0.94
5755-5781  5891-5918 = 0.91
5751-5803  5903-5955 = 1.04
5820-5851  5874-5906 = 0.85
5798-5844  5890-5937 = 0.94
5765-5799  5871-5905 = 0.88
